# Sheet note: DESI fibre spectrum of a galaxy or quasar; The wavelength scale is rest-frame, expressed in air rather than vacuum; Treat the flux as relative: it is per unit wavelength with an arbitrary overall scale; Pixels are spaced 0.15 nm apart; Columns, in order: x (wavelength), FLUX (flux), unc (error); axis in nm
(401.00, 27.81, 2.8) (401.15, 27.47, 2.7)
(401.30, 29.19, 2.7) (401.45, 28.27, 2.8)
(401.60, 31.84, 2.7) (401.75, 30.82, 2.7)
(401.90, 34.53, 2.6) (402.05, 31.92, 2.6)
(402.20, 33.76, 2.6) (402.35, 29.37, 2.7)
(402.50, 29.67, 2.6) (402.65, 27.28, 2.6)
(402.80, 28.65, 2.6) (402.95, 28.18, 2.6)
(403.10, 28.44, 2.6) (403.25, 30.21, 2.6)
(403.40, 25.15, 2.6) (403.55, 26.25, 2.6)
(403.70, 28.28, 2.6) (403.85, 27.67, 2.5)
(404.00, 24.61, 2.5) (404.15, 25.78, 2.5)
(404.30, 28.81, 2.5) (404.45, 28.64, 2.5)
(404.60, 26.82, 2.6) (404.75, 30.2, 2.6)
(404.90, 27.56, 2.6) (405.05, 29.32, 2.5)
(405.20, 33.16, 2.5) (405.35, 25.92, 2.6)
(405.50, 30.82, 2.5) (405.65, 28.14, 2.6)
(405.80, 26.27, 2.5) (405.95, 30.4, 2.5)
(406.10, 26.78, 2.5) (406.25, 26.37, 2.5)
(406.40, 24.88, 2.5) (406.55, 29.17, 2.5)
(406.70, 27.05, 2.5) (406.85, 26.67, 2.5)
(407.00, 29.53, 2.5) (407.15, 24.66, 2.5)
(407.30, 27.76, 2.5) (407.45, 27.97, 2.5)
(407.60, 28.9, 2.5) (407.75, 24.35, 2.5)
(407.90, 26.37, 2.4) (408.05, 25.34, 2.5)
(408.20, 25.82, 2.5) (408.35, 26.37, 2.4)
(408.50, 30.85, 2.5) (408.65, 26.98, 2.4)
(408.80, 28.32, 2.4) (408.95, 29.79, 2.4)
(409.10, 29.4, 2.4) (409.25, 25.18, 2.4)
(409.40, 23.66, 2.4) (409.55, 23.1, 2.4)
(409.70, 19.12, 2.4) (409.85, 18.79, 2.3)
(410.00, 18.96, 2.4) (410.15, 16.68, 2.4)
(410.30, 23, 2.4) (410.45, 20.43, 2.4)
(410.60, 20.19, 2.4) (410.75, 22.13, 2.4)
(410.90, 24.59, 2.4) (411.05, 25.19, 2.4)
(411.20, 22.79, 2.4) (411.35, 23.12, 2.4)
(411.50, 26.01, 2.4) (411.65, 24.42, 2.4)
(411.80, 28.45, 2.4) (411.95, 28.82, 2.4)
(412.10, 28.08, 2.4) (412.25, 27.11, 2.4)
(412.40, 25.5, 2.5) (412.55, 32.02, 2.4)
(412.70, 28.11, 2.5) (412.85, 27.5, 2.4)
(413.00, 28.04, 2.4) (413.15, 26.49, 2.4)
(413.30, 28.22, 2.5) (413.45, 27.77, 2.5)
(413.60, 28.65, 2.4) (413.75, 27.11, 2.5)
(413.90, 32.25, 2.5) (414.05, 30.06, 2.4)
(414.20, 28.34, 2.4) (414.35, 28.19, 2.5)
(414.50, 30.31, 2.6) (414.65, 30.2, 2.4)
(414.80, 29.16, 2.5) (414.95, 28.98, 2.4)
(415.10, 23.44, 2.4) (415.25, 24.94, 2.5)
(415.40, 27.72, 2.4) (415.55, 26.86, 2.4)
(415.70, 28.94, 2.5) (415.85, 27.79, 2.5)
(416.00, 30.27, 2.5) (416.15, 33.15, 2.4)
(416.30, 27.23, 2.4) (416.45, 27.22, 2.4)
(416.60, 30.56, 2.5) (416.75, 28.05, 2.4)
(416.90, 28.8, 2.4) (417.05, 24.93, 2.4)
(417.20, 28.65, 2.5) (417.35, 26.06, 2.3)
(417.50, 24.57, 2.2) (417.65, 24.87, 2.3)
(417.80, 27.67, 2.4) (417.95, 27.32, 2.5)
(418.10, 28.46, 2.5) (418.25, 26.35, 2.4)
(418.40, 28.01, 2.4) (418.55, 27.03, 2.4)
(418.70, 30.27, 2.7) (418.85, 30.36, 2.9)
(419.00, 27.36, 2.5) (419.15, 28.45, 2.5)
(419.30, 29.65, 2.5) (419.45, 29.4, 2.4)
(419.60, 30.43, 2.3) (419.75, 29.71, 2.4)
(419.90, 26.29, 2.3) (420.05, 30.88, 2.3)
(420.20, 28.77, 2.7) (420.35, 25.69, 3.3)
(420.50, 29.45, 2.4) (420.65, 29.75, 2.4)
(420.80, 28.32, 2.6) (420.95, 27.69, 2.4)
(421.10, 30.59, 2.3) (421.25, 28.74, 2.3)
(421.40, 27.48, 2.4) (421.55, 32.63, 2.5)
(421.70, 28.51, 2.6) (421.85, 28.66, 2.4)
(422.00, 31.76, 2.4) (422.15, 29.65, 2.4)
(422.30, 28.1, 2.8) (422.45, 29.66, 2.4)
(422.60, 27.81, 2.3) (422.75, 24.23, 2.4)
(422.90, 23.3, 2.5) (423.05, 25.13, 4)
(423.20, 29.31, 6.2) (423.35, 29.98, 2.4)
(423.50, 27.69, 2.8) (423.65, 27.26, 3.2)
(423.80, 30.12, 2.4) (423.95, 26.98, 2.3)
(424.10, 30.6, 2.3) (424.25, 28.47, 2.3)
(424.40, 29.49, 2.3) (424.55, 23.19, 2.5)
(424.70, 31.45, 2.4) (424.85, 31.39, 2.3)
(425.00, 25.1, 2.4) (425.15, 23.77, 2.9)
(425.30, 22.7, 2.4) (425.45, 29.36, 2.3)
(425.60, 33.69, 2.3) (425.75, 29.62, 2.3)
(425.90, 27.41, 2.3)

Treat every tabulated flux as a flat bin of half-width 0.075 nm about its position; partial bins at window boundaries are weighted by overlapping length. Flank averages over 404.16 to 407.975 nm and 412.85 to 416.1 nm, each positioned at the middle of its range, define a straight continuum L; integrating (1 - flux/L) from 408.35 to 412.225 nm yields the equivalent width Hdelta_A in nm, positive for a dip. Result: 0.51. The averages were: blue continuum 27.8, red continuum 28.3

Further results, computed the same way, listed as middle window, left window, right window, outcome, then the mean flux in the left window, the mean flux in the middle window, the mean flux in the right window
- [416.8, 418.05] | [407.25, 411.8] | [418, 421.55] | 0.05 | 24.6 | 26.7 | 28.7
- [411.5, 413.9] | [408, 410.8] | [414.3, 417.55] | -0.17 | 23.9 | 27.8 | 28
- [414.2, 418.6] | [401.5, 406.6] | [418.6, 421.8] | 0.18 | 28.7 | 27.8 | 29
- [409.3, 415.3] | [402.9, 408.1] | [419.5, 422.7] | 0.53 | 27.6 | 25.7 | 29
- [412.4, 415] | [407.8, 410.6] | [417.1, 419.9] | -0.28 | 24.2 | 28.8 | 28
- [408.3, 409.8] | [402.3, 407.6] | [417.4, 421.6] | 0.10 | 27.9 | 26.2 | 28.4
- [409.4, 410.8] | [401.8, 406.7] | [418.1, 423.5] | 0.40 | 28.5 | 20.4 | 28.5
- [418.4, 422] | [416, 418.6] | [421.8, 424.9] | -0.13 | 27.7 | 29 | 28.3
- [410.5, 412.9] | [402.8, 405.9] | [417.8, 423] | 0.21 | 28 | 25.8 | 28.5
